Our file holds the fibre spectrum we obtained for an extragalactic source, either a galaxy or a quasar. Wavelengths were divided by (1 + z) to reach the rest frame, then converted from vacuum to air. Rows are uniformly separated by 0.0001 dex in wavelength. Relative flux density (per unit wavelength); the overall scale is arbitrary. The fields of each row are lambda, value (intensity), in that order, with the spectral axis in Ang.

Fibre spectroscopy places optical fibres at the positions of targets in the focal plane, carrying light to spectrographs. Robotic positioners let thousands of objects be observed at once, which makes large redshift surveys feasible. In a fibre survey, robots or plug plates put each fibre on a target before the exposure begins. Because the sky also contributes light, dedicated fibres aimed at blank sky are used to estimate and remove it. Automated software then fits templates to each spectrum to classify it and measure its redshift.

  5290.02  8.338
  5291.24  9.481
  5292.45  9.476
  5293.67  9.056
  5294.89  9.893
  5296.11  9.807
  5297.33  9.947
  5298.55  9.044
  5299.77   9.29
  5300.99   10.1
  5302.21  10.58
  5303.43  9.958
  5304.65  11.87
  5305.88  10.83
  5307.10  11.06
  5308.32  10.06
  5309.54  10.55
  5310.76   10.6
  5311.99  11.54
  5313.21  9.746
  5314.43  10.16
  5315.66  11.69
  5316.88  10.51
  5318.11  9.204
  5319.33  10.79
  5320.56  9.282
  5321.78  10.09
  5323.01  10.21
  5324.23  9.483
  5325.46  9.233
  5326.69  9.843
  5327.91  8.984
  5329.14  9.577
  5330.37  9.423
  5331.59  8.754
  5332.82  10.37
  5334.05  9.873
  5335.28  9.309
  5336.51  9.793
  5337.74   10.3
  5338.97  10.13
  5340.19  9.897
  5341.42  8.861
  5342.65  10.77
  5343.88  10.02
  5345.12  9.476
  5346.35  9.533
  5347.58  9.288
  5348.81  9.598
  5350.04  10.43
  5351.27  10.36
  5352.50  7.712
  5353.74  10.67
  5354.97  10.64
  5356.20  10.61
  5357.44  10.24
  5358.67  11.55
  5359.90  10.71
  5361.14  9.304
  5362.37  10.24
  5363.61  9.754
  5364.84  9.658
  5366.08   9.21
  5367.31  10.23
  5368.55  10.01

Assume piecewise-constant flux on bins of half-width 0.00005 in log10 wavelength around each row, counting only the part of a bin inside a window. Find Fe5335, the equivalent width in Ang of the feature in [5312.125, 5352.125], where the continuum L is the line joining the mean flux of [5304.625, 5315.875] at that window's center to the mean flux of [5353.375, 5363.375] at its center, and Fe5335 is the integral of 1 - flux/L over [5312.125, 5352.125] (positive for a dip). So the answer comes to 2.84 Ang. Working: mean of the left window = 10.7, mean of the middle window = 9.85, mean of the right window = 10.5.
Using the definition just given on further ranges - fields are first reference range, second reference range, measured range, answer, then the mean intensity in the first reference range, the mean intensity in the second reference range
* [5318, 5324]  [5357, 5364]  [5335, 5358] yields 0.70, 9.96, 10.3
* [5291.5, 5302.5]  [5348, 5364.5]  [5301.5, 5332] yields -1.11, 9.66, 10.1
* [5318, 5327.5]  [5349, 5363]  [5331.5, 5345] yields 0.17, 9.79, 10.2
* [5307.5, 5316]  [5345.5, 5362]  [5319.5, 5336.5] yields 1.27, 10.6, 10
